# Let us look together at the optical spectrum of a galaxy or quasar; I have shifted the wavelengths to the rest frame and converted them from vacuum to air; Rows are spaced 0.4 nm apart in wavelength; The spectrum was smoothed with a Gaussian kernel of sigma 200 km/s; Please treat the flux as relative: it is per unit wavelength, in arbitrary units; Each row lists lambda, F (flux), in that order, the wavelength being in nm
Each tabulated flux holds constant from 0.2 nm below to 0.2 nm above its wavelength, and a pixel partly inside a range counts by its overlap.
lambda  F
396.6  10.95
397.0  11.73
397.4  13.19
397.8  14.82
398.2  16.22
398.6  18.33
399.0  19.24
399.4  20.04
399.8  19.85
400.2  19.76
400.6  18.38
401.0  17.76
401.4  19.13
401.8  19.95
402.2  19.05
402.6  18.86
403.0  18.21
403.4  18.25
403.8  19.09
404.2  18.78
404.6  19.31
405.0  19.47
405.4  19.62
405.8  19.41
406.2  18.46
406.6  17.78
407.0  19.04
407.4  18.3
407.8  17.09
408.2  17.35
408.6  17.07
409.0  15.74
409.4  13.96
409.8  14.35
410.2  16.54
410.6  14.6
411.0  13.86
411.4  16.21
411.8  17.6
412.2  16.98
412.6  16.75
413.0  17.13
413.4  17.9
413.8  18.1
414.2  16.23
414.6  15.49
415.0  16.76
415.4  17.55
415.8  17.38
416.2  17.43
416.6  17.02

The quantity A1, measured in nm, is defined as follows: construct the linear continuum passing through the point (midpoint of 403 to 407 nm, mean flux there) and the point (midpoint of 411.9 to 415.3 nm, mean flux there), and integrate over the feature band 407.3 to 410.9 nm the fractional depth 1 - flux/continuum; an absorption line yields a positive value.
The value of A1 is 0.40 nm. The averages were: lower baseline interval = 18.9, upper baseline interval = 17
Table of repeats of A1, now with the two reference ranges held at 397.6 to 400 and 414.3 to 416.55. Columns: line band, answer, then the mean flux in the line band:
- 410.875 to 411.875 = 0.08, 15.8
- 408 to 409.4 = 0.08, 16.3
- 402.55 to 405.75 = -0.23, 19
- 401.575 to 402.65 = -0.09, 19.3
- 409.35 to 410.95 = 0.22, 14.9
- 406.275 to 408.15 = -0.06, 18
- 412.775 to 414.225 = -0.04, 17.5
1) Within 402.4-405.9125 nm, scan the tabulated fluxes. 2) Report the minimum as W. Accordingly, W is 18.21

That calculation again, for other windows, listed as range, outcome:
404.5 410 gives 13.96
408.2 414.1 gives 13.86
